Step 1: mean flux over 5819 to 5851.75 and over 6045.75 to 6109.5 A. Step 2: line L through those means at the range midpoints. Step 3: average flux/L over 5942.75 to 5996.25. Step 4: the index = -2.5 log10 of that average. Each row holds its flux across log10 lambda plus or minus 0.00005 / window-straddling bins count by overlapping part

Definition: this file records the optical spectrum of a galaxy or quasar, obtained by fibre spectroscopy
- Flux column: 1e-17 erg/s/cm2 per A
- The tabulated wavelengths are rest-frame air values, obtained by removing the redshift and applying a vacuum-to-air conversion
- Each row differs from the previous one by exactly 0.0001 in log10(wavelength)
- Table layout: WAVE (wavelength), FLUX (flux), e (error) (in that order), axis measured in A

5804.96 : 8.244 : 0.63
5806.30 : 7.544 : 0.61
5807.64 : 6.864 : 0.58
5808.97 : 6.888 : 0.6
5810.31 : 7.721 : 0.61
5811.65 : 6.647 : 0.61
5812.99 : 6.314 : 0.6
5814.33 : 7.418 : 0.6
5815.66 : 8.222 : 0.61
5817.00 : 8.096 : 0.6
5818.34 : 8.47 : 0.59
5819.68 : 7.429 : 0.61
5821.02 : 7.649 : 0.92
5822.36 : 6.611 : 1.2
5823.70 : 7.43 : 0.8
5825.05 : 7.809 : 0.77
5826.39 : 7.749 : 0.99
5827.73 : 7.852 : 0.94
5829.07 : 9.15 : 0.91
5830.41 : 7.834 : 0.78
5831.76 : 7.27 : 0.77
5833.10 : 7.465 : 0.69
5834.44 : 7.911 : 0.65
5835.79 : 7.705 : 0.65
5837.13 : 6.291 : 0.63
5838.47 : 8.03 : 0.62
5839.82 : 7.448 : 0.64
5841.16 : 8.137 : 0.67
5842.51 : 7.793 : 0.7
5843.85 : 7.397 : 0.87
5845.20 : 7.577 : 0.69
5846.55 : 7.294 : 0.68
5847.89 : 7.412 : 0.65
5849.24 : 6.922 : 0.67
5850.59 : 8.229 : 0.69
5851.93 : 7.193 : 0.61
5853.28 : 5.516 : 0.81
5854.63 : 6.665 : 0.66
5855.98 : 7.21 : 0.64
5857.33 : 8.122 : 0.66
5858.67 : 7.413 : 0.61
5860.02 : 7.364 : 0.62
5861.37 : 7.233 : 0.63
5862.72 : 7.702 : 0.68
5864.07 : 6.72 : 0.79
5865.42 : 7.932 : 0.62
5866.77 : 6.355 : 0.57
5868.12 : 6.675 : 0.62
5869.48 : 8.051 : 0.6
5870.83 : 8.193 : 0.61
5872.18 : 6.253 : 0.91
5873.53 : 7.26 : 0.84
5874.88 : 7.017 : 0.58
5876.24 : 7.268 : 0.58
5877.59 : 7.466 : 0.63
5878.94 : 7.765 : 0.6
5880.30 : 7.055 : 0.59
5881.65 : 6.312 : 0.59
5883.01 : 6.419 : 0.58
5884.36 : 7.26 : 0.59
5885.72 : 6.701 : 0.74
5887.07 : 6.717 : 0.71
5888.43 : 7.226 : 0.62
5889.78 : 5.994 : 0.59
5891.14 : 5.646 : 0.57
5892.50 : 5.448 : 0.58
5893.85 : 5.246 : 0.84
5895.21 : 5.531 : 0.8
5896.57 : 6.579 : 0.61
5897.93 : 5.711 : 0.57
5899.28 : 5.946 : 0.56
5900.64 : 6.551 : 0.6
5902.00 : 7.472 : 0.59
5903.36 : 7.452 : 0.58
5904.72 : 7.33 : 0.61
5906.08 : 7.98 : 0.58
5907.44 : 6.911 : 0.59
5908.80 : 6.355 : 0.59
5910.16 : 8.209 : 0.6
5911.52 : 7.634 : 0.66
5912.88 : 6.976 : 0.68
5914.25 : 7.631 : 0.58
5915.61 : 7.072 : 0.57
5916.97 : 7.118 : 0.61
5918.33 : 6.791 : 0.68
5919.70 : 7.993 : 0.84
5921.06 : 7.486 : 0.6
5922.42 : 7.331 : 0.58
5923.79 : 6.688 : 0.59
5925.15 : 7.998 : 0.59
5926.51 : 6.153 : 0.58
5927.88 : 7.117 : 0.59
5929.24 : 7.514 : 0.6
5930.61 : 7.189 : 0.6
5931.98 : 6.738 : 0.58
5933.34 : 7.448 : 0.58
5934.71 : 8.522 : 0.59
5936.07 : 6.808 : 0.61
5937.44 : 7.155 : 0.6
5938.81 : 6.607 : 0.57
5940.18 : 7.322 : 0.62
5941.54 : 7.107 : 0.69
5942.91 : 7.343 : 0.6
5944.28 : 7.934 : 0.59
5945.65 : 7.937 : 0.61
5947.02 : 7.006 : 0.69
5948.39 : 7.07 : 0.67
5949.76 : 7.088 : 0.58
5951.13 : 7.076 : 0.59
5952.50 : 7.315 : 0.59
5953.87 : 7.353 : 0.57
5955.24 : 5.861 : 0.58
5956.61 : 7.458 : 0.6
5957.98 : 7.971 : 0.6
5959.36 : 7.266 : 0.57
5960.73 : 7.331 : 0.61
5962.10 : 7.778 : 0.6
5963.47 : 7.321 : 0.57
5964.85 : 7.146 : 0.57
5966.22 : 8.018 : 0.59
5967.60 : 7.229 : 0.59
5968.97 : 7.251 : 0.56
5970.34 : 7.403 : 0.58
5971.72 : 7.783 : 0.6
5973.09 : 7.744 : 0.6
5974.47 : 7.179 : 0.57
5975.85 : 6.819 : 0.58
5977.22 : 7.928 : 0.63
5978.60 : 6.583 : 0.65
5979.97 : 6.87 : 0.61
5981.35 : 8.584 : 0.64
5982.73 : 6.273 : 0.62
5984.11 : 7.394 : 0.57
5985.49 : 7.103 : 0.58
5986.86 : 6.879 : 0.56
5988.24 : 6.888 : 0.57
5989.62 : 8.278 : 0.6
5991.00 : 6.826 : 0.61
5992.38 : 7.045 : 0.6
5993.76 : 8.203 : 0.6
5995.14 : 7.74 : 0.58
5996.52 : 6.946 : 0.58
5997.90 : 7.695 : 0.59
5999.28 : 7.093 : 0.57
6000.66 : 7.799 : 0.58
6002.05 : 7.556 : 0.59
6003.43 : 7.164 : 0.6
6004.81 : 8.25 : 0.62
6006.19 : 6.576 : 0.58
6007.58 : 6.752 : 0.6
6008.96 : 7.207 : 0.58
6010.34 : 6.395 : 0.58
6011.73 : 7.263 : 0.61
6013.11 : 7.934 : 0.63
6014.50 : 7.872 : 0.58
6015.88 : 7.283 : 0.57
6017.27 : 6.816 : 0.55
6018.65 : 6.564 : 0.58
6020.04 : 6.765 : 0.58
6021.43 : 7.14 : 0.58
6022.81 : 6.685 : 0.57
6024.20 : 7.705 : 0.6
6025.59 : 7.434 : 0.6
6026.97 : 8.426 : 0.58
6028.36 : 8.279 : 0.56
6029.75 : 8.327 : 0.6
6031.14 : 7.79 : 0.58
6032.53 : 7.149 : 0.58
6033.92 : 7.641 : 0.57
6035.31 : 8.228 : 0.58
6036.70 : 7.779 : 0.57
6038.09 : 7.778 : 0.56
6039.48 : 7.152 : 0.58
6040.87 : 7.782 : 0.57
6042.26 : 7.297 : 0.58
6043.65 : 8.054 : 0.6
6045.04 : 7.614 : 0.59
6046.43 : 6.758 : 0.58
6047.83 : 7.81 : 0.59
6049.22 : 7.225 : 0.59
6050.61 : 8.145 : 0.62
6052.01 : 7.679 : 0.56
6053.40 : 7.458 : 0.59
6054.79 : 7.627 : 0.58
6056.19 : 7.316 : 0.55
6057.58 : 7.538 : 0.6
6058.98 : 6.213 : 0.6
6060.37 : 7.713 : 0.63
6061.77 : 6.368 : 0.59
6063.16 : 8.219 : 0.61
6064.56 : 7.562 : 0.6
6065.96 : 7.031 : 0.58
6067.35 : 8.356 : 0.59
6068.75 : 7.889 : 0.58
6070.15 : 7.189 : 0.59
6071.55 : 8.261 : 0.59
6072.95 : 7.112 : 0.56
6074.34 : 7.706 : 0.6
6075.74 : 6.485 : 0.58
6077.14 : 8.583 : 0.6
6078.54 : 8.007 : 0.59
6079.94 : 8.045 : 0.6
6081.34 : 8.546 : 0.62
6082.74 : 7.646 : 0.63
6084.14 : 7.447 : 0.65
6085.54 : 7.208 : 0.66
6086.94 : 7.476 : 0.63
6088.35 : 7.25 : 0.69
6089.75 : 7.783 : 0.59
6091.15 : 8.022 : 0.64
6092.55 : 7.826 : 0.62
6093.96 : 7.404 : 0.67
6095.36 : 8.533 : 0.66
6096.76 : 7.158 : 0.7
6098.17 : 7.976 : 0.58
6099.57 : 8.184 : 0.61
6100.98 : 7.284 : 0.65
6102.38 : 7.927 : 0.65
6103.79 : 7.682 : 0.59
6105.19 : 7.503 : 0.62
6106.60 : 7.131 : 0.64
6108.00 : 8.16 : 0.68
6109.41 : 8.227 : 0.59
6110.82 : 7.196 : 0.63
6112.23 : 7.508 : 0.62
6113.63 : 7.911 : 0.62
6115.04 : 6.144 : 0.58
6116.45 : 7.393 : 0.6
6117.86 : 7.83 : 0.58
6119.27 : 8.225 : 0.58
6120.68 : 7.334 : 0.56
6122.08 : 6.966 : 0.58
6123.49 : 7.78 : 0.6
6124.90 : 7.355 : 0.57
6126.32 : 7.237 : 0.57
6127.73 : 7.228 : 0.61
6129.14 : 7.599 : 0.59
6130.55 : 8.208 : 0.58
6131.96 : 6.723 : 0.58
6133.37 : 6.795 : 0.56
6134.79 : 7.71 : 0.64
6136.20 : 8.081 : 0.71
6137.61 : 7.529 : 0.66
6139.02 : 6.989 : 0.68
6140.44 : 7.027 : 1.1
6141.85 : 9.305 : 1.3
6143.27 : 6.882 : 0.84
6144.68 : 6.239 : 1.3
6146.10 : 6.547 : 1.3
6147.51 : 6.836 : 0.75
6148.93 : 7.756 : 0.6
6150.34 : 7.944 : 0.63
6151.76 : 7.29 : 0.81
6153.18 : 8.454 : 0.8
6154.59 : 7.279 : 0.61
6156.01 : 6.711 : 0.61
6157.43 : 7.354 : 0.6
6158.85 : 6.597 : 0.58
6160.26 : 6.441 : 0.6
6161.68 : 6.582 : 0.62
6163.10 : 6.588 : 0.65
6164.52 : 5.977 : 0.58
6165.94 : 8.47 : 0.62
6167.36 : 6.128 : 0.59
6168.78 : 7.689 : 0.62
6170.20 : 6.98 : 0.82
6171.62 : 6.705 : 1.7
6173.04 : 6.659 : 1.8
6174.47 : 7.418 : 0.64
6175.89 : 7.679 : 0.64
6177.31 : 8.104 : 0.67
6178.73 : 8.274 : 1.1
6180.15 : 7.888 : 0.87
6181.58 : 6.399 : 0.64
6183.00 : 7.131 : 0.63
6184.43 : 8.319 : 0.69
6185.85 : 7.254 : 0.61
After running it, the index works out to 0.04 mag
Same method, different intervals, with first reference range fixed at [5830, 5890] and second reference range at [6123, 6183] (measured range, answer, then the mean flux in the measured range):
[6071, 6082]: -0.08 mag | 7.84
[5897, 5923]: 0.01 mag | 7.15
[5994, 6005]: -0.04 mag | 7.53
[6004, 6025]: 0.02 mag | 7.15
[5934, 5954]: -0.01 mag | 7.31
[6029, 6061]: -0.05 mag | 7.57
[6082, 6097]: -0.05 mag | 7.63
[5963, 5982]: -0.02 mag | 7.42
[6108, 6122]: -0.04 mag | 7.54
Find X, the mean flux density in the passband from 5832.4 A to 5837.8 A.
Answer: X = 7.35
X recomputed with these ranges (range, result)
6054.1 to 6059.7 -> 7.17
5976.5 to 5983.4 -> 7.25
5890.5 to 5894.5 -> 5.45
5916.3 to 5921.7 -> 7.34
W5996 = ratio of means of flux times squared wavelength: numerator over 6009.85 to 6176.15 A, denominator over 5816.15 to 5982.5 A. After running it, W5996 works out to 1.10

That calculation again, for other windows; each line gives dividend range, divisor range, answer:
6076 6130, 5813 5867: 1.11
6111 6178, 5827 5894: 1.11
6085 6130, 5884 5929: 1.18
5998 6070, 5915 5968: 1.06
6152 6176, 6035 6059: 0.97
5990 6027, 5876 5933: 1.09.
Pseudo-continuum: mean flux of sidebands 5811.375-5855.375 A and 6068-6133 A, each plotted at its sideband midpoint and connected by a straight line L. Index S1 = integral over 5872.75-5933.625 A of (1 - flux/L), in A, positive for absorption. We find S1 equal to 4.8 A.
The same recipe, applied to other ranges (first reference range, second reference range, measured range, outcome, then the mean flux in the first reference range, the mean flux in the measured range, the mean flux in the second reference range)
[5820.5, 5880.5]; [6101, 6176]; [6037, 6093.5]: -1.9 A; 7.41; 7.58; 7.32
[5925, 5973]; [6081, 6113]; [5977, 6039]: 0.5 A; 7.3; 7.39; 7.69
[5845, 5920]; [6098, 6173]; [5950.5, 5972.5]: -0.8 A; 6.99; 7.35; 7.34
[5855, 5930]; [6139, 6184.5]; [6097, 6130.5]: -1.8 A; 7.01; 7.56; 7.22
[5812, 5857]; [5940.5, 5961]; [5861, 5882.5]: 0.7 A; 7.5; 7.19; 7.27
